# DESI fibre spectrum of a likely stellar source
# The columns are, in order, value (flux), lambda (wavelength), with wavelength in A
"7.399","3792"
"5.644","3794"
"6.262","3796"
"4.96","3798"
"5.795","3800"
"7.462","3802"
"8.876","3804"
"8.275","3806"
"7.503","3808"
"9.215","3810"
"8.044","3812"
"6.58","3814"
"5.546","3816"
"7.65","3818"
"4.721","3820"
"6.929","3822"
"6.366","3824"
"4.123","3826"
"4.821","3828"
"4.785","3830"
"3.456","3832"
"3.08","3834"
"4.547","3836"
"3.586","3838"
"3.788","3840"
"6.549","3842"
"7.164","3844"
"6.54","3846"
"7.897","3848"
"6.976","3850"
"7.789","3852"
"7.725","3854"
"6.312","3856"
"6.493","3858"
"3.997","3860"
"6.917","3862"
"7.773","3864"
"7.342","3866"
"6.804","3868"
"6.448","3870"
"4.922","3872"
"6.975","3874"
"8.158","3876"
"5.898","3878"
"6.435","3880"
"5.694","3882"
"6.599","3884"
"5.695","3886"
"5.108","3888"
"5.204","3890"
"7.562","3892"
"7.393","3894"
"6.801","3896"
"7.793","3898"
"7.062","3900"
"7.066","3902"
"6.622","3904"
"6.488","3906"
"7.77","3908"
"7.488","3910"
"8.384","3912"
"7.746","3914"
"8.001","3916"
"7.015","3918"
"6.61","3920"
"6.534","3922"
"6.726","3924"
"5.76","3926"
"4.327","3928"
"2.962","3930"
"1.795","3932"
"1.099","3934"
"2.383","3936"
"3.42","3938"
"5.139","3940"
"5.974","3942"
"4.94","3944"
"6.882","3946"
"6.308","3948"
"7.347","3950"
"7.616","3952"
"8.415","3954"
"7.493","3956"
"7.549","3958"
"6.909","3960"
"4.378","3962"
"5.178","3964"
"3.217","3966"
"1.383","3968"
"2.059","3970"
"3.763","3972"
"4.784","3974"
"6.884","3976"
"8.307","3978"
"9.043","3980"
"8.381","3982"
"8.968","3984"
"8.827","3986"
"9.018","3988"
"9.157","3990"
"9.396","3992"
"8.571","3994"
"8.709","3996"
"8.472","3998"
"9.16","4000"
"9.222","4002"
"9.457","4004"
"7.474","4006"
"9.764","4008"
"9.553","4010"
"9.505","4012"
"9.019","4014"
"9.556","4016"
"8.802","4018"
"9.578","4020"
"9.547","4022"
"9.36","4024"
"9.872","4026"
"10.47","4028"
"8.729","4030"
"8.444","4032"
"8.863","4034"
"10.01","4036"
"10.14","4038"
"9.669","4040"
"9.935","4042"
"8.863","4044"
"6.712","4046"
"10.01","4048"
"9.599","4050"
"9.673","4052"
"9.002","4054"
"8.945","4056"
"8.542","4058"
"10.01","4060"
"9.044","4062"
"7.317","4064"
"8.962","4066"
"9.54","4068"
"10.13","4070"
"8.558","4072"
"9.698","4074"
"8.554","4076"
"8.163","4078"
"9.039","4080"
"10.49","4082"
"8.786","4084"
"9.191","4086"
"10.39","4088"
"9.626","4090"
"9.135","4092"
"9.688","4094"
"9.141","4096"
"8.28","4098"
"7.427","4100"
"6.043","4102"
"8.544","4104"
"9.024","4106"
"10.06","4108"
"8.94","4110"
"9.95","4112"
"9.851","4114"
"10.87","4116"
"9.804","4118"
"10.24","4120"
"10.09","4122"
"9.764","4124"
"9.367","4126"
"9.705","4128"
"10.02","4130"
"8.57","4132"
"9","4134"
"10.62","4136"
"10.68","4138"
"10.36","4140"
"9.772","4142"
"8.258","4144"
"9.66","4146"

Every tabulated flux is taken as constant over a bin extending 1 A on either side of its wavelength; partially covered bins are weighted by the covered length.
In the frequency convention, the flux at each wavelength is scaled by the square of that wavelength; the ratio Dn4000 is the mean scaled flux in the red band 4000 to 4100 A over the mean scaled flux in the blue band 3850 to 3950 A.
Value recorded 1.61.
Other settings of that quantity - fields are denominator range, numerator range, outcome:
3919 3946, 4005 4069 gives 2.14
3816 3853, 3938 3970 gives 1.08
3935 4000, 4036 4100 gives 1.47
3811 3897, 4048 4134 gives 1.70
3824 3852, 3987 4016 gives 1.85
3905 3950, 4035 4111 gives 1.73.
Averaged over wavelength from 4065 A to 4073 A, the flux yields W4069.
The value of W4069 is 9.3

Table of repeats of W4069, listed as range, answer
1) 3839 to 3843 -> 5.17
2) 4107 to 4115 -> 9.7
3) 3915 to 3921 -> 7.21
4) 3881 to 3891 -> 5.66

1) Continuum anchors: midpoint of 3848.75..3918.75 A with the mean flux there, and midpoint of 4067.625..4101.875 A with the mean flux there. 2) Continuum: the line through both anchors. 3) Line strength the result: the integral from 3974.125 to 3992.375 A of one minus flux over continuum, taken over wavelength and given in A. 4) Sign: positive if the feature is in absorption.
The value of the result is -1.17 A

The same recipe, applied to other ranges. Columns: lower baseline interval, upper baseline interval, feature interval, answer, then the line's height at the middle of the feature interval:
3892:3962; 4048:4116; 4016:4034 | -2.9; 8.05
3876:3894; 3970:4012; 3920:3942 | 8.8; 7.09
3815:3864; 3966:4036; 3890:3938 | 5.5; 6.92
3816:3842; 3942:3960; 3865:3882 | -2.7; 5.68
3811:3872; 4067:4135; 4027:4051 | -2.2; 8.5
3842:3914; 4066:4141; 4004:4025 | -2.2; 8.36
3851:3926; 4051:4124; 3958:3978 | 8.0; 7.74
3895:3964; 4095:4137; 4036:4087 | -4.9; 8.37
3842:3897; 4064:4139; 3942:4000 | 7.0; 7.8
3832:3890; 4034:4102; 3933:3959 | 5.8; 7.35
